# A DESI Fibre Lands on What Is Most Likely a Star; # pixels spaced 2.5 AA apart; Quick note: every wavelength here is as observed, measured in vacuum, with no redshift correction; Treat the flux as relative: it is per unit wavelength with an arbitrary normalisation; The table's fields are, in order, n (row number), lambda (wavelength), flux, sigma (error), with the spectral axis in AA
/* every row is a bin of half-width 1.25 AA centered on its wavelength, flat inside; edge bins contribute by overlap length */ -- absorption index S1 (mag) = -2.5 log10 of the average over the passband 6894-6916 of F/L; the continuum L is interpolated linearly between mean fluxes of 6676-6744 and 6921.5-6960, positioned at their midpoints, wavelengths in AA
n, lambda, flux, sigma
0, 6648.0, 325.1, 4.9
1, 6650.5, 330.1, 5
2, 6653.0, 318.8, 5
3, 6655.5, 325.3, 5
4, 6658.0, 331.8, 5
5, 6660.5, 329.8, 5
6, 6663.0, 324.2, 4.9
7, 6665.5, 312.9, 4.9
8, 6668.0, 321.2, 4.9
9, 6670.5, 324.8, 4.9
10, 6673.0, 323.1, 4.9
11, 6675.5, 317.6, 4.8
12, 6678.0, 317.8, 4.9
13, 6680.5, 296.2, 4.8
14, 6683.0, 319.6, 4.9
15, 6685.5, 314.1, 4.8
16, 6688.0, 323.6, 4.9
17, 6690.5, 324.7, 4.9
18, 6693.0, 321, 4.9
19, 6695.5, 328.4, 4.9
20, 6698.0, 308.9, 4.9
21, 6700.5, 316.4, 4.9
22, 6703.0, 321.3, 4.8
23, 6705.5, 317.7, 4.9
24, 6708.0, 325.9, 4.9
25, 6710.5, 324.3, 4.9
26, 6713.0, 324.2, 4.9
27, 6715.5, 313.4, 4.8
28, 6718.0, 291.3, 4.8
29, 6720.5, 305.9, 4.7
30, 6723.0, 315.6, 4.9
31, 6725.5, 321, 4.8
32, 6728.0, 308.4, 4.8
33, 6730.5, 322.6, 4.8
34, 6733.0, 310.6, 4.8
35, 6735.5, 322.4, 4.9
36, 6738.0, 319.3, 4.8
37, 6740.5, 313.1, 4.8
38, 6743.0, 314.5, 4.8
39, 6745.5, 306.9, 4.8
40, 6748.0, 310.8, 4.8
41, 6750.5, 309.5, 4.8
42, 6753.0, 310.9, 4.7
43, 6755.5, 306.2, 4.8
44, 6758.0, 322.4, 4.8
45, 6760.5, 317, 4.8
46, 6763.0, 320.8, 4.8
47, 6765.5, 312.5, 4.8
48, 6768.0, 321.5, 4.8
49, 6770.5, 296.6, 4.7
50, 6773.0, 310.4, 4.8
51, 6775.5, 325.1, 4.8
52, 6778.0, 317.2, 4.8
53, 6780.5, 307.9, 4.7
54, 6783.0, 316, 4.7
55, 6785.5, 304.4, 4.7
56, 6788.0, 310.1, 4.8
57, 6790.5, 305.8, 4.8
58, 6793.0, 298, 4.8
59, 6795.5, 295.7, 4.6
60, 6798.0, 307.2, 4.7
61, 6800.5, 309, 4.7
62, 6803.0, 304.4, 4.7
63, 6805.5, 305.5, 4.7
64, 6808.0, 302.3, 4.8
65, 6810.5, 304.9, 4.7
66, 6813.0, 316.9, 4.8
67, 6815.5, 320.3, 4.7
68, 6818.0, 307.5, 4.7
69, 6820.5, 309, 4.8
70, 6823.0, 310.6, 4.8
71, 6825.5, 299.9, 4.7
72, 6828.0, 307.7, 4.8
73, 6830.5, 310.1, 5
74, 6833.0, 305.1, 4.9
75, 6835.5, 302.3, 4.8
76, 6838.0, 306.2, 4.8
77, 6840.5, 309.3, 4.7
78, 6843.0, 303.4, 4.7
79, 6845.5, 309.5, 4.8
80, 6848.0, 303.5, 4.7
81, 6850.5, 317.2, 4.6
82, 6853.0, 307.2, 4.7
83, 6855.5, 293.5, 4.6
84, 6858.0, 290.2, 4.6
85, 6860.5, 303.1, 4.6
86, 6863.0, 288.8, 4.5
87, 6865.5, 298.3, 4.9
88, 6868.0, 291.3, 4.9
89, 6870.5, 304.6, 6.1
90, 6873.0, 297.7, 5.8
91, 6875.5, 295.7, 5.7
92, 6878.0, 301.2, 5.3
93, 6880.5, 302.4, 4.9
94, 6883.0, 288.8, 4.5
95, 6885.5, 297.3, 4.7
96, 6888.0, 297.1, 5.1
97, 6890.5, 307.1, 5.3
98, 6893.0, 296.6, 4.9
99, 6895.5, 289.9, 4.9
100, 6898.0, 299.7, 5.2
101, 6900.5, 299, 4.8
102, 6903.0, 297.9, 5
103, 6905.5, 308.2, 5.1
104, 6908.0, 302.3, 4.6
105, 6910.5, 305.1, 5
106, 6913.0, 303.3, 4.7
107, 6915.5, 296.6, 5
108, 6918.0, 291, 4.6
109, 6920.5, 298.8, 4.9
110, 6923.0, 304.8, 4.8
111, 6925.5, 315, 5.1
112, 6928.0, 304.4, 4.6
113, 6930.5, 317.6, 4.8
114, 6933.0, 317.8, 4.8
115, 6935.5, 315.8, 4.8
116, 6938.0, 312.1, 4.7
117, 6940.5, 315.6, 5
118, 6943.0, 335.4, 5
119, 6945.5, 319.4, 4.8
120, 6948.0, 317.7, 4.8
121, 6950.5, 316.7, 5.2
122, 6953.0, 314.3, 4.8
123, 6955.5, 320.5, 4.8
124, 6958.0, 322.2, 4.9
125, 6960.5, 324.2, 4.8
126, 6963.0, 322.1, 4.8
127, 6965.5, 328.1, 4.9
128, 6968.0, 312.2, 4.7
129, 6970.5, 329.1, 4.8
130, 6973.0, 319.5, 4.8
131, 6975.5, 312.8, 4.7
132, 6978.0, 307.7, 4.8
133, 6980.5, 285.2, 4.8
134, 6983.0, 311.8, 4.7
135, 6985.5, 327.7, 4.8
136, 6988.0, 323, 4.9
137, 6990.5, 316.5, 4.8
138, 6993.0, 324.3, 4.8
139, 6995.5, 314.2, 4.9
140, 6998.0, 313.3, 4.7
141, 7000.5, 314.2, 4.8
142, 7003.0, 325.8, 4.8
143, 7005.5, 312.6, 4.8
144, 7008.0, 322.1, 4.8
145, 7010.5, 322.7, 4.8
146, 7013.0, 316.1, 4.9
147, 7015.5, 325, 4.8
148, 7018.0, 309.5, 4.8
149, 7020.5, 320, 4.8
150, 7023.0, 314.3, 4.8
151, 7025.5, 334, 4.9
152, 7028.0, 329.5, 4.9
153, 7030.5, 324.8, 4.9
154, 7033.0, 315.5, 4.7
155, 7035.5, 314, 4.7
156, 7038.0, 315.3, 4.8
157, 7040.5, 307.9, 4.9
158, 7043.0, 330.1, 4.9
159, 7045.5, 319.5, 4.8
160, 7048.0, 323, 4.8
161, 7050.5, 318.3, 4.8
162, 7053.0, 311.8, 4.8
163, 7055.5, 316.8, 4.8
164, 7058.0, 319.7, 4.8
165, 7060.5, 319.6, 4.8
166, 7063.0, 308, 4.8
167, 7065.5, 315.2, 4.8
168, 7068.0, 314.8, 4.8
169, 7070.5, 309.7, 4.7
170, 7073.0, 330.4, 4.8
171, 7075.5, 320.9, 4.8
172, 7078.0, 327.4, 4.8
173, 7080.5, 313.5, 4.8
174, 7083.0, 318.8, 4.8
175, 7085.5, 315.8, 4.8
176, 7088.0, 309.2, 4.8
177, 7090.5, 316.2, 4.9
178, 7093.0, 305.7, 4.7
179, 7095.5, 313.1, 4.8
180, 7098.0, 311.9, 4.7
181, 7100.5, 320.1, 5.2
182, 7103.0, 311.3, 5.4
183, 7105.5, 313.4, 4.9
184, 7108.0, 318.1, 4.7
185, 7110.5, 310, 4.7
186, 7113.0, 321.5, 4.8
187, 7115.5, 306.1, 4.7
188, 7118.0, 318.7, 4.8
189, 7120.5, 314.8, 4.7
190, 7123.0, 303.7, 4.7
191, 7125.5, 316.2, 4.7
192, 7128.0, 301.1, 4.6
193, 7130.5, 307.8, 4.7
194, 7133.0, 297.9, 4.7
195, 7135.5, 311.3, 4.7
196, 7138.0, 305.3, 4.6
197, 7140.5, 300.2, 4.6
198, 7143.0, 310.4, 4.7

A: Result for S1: 0.06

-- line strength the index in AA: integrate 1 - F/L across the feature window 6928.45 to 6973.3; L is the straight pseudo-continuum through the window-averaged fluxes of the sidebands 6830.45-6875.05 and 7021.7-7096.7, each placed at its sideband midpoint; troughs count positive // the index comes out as -1.5 AA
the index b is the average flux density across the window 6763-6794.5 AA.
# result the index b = 311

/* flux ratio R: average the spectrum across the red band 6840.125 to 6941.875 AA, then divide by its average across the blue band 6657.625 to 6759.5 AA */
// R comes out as 0.95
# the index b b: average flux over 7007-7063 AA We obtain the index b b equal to 319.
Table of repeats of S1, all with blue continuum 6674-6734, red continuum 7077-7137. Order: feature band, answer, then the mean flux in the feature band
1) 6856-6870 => 0.07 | 295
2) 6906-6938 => 0.03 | 306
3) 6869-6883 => 0.06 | 299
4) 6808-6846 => 0.03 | 308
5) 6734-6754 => 0.01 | 313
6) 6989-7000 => -0.01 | 317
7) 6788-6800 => 0.04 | 303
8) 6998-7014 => -0.02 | 319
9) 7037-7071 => -0.01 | 317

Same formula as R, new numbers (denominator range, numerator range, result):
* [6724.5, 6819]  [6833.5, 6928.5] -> 0.97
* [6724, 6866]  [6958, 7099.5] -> 1.03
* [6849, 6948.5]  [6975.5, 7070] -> 1.05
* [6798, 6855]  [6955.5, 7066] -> 1.03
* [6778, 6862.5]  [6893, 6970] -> 1.02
